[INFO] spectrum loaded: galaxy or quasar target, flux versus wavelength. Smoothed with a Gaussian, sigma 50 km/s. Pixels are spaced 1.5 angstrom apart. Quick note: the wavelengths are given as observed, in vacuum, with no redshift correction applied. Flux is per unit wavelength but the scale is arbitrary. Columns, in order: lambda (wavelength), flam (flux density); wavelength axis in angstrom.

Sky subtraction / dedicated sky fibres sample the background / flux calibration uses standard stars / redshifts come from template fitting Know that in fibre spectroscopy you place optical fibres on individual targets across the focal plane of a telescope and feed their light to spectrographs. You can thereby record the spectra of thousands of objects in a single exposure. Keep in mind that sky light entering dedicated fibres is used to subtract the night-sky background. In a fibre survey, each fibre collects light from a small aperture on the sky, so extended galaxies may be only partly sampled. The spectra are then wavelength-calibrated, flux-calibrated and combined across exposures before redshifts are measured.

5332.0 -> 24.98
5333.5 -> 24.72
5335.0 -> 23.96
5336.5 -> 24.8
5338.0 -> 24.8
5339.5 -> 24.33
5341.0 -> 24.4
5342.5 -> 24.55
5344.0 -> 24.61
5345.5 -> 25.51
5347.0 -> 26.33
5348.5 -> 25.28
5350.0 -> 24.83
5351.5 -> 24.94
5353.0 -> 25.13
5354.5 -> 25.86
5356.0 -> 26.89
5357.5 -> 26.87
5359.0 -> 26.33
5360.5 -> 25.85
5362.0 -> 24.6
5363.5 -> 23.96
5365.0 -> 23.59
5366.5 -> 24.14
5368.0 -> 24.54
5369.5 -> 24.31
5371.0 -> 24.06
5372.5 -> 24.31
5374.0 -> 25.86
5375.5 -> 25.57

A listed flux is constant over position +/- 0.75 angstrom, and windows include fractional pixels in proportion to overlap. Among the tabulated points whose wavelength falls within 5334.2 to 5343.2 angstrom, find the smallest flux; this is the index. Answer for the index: 23.96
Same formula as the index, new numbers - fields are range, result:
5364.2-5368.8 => 23.59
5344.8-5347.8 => 25.51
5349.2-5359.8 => 24.83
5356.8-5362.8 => 24.6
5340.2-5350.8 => 24.4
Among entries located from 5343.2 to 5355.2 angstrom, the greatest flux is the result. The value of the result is 26.33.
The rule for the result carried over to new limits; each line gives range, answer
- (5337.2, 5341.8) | 24.8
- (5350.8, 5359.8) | 26.89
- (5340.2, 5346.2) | 25.51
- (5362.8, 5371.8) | 24.54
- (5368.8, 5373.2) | 24.31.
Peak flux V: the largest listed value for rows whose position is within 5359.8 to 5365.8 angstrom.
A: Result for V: 25.85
